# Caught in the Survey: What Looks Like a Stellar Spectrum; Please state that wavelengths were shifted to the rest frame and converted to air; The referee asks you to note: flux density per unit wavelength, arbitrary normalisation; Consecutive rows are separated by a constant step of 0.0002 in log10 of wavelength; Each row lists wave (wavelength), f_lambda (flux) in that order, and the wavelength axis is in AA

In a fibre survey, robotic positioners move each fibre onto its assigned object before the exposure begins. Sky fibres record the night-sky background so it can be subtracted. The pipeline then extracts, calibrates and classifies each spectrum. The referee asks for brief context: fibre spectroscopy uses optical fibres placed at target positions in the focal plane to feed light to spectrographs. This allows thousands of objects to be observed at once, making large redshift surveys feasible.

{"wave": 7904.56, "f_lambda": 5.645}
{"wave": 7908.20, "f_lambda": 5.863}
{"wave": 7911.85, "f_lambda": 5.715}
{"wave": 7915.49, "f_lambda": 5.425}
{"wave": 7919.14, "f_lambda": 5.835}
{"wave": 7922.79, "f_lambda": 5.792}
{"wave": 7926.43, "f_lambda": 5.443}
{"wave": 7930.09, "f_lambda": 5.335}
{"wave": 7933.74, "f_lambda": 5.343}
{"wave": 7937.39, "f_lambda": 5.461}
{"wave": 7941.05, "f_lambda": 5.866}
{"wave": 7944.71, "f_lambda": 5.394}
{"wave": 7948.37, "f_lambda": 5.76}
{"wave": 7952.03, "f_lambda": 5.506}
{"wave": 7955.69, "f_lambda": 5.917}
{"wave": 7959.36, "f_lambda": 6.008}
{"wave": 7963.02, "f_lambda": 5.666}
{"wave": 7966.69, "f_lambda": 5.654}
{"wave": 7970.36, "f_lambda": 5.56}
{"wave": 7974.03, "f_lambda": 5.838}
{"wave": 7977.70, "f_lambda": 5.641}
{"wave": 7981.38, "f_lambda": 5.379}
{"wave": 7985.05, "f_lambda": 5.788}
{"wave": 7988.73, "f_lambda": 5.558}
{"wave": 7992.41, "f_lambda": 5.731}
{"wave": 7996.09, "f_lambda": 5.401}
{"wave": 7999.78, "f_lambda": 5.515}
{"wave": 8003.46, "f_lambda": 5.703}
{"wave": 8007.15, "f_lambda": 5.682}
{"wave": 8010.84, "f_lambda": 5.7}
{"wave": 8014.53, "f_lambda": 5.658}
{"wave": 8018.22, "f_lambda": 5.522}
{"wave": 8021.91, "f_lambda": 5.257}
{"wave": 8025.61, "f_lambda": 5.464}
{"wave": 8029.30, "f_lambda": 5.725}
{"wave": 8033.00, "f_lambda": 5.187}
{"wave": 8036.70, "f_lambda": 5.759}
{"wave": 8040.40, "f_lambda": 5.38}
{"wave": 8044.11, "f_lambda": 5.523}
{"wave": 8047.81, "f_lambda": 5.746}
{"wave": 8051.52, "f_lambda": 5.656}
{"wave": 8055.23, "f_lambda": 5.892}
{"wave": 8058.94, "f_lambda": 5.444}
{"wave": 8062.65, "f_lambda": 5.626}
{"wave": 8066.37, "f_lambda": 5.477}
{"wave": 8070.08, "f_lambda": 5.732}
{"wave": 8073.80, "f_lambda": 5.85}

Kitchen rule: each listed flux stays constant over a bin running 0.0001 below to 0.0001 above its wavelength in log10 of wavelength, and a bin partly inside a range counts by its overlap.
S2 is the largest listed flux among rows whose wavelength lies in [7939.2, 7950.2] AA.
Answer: 5.866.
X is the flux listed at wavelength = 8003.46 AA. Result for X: 5.703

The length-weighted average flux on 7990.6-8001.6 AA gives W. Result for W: 5.55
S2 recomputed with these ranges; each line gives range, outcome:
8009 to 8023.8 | 5.7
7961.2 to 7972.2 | 5.666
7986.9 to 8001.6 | 5.731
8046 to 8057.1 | 5.892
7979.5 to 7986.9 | 5.788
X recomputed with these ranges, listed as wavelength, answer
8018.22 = 5.522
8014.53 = 5.658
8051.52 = 5.656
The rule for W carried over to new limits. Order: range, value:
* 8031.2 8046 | 5.46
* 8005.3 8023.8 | 5.56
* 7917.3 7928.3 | 5.69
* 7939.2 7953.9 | 5.63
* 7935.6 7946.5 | 5.57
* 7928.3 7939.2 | 5.38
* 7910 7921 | 5.65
